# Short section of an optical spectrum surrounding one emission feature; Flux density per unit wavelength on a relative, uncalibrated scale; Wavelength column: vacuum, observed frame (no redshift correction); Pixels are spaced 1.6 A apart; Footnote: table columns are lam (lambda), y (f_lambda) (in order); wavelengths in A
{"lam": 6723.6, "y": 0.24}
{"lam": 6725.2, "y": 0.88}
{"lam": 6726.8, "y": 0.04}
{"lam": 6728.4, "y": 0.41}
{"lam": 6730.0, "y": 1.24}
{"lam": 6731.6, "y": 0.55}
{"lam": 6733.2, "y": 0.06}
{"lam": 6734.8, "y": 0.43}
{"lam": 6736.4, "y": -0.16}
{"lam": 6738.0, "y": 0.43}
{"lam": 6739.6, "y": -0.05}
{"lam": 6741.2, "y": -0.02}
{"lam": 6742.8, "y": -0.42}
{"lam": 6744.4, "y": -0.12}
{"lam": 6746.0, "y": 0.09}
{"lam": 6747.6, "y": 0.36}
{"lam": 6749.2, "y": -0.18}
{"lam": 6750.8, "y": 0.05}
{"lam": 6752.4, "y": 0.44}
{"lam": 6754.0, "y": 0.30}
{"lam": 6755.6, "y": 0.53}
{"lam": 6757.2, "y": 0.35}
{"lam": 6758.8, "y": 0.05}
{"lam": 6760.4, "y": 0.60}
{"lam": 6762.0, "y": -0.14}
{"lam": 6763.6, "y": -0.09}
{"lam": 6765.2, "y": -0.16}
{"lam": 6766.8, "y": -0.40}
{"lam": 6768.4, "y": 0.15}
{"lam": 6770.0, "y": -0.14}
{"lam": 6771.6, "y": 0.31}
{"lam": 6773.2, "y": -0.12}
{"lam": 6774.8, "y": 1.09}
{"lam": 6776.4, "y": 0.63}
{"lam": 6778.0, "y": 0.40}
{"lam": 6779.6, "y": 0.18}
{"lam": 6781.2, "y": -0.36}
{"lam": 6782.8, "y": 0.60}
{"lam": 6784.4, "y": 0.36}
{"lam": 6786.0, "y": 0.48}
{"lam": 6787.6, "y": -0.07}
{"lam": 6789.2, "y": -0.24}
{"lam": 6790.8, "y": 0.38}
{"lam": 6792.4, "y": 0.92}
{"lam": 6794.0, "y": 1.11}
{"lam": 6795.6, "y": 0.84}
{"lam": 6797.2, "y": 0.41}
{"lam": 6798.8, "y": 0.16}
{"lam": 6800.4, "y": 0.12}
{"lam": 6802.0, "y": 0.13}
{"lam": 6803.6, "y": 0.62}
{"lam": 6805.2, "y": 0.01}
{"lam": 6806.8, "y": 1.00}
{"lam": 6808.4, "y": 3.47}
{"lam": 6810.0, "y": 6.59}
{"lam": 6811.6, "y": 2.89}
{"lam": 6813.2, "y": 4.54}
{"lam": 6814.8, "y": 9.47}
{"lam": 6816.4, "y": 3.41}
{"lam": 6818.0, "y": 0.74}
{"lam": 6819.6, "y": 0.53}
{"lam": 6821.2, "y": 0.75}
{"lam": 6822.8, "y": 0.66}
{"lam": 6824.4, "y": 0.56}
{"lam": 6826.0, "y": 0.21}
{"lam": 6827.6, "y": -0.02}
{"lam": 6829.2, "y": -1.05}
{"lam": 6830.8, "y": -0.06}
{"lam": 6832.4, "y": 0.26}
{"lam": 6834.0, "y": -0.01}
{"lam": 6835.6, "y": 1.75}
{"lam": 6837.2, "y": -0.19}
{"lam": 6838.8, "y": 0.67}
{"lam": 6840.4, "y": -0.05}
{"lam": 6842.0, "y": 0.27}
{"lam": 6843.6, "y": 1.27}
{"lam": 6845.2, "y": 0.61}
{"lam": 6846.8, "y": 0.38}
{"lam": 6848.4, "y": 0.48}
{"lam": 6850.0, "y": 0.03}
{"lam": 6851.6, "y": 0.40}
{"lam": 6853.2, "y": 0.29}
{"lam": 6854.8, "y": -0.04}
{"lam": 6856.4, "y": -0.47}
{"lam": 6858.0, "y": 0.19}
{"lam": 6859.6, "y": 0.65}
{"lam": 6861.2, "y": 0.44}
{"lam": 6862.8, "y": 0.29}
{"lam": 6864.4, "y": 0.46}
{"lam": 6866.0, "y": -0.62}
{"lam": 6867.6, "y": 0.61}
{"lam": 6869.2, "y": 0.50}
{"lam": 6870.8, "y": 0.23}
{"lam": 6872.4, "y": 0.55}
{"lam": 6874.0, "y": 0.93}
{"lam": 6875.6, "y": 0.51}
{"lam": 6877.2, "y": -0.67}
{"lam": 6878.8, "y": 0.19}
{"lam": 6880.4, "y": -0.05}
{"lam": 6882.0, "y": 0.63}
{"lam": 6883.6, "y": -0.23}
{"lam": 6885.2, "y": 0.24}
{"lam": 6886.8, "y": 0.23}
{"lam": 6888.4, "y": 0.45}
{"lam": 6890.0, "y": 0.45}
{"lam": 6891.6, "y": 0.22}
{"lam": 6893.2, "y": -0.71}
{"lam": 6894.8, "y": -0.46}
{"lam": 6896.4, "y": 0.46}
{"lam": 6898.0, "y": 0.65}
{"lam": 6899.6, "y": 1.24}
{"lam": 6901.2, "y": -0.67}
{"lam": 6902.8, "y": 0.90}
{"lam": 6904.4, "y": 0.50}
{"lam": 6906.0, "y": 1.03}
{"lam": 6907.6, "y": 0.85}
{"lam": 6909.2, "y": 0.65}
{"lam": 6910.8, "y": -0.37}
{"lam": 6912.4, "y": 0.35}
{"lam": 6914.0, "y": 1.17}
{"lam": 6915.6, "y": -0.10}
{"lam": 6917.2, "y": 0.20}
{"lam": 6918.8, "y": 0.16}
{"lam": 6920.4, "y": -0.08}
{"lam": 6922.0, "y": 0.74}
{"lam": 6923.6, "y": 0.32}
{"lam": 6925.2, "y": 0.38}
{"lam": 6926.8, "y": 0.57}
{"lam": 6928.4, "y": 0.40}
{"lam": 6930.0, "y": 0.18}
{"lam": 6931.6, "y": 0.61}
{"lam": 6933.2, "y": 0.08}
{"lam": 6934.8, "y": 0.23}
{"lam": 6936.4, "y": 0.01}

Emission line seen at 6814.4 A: [O II] 3727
